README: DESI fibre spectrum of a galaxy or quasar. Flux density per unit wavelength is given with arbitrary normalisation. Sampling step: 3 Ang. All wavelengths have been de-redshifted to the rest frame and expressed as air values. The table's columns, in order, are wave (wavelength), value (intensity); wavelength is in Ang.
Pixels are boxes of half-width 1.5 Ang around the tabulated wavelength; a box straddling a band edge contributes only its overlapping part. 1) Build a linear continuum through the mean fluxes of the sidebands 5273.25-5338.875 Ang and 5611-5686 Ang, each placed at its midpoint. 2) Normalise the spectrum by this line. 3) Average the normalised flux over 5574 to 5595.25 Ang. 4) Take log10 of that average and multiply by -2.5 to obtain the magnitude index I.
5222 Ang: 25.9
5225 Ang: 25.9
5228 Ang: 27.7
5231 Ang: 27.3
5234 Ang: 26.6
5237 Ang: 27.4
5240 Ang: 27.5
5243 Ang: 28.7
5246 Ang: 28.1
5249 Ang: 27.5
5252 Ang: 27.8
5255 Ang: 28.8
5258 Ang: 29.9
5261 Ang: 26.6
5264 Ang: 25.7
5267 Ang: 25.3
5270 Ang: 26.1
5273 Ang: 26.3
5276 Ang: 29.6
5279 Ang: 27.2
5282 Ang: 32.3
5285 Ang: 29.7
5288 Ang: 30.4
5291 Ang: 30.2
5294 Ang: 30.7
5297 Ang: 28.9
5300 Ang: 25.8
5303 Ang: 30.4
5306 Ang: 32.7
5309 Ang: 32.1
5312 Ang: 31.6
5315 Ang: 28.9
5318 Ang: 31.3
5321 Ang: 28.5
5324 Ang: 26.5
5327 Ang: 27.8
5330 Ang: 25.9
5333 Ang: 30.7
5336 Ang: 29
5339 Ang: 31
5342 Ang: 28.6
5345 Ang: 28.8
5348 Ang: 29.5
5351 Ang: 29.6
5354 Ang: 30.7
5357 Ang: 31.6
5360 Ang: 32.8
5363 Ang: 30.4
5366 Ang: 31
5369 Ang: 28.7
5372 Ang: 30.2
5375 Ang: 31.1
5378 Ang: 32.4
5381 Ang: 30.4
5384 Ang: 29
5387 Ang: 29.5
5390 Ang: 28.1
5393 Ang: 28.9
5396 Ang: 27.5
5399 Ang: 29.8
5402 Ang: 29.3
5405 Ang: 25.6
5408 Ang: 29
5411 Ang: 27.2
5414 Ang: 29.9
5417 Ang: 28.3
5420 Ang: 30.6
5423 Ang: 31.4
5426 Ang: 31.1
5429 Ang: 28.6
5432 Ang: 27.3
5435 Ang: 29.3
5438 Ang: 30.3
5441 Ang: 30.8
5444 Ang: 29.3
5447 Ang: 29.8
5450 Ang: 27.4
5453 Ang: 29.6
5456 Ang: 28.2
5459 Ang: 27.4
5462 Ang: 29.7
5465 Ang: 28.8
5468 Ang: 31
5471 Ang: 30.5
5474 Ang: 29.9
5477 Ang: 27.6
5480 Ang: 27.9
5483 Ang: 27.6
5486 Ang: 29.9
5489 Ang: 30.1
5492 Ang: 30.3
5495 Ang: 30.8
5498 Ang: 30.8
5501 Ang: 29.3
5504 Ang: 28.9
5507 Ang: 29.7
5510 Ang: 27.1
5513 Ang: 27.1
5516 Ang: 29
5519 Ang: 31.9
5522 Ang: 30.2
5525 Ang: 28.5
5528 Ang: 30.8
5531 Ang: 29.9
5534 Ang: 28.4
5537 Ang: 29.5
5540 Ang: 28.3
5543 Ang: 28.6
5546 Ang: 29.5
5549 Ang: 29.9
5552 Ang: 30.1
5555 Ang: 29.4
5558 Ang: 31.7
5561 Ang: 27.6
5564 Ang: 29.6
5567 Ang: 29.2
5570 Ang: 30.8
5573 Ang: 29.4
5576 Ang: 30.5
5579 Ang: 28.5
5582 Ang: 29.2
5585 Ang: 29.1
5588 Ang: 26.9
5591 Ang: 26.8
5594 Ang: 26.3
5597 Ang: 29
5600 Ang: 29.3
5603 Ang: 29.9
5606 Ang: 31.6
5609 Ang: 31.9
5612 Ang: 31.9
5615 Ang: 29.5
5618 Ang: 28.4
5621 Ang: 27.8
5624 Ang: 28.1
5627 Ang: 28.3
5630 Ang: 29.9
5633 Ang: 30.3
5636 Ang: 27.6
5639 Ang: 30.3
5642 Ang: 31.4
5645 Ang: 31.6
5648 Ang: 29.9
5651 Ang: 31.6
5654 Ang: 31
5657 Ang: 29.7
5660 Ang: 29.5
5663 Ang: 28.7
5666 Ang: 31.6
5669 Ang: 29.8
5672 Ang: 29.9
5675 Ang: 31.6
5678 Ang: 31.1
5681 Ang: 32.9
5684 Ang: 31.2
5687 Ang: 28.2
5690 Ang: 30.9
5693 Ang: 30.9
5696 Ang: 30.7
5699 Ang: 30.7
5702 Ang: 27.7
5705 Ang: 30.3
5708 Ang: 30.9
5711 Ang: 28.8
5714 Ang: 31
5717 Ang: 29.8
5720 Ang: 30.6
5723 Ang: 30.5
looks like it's 0.07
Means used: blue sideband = 29.5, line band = 28.2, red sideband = 30.1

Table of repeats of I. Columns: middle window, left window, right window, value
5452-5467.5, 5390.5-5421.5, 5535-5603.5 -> 0.00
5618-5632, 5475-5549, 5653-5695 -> 0.06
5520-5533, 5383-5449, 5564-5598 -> -0.04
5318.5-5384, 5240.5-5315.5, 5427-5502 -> -0.03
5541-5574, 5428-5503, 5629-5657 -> 0.01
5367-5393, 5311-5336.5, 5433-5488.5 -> -0.03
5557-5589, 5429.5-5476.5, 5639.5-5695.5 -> 0.03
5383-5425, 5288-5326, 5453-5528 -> 0.02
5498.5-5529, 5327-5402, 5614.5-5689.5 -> 0.02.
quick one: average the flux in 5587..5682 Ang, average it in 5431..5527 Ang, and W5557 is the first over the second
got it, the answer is 1.02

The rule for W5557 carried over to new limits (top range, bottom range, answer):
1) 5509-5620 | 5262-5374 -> 1.00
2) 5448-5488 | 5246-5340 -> 1.00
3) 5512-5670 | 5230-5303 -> 1.05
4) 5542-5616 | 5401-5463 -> 1.01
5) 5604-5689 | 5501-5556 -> 1.03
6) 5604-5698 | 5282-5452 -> 1.02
